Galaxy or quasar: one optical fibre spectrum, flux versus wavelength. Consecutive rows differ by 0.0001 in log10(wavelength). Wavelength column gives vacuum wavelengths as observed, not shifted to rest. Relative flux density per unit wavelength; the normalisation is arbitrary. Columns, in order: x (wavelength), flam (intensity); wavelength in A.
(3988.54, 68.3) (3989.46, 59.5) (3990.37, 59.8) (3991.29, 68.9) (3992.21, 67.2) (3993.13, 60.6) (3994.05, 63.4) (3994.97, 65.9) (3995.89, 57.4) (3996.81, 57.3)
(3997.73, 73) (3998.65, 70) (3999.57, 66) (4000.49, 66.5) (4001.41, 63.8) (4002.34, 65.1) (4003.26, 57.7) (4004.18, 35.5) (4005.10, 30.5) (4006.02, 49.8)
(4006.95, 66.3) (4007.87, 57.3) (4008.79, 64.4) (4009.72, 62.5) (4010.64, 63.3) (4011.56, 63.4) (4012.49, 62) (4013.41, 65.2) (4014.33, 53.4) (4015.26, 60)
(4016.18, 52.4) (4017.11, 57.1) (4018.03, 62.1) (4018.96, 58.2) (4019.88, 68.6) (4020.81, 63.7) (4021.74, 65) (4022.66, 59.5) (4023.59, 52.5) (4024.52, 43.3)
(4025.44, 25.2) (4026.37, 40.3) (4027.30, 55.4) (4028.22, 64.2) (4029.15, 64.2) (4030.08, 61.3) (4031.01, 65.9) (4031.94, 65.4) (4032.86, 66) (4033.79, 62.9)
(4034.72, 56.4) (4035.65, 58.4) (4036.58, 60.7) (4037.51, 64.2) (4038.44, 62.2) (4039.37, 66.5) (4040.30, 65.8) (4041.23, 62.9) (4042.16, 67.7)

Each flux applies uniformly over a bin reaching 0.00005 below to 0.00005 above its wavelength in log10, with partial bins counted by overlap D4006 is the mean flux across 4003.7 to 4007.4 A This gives 45.5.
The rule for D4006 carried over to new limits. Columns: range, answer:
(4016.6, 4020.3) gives 61.3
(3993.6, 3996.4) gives 62.1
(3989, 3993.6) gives 63.3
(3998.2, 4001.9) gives 66.5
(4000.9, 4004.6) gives 55.8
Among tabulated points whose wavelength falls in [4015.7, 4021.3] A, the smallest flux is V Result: 52.4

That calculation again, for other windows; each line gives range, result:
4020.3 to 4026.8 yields 25.2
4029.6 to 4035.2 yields 56.4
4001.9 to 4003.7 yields 57.7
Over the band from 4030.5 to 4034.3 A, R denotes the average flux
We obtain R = 64.9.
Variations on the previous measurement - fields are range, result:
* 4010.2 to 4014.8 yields 61.5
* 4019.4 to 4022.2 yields 65.7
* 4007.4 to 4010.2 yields 61.5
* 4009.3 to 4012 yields 63.2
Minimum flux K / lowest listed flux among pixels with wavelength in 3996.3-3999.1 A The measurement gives 57.3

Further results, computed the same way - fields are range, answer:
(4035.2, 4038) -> 58.4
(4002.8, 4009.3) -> 30.5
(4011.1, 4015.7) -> 53.4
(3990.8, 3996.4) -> 57.4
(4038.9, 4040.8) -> 65.8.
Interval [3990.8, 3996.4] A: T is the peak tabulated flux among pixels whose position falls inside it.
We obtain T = 68.9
